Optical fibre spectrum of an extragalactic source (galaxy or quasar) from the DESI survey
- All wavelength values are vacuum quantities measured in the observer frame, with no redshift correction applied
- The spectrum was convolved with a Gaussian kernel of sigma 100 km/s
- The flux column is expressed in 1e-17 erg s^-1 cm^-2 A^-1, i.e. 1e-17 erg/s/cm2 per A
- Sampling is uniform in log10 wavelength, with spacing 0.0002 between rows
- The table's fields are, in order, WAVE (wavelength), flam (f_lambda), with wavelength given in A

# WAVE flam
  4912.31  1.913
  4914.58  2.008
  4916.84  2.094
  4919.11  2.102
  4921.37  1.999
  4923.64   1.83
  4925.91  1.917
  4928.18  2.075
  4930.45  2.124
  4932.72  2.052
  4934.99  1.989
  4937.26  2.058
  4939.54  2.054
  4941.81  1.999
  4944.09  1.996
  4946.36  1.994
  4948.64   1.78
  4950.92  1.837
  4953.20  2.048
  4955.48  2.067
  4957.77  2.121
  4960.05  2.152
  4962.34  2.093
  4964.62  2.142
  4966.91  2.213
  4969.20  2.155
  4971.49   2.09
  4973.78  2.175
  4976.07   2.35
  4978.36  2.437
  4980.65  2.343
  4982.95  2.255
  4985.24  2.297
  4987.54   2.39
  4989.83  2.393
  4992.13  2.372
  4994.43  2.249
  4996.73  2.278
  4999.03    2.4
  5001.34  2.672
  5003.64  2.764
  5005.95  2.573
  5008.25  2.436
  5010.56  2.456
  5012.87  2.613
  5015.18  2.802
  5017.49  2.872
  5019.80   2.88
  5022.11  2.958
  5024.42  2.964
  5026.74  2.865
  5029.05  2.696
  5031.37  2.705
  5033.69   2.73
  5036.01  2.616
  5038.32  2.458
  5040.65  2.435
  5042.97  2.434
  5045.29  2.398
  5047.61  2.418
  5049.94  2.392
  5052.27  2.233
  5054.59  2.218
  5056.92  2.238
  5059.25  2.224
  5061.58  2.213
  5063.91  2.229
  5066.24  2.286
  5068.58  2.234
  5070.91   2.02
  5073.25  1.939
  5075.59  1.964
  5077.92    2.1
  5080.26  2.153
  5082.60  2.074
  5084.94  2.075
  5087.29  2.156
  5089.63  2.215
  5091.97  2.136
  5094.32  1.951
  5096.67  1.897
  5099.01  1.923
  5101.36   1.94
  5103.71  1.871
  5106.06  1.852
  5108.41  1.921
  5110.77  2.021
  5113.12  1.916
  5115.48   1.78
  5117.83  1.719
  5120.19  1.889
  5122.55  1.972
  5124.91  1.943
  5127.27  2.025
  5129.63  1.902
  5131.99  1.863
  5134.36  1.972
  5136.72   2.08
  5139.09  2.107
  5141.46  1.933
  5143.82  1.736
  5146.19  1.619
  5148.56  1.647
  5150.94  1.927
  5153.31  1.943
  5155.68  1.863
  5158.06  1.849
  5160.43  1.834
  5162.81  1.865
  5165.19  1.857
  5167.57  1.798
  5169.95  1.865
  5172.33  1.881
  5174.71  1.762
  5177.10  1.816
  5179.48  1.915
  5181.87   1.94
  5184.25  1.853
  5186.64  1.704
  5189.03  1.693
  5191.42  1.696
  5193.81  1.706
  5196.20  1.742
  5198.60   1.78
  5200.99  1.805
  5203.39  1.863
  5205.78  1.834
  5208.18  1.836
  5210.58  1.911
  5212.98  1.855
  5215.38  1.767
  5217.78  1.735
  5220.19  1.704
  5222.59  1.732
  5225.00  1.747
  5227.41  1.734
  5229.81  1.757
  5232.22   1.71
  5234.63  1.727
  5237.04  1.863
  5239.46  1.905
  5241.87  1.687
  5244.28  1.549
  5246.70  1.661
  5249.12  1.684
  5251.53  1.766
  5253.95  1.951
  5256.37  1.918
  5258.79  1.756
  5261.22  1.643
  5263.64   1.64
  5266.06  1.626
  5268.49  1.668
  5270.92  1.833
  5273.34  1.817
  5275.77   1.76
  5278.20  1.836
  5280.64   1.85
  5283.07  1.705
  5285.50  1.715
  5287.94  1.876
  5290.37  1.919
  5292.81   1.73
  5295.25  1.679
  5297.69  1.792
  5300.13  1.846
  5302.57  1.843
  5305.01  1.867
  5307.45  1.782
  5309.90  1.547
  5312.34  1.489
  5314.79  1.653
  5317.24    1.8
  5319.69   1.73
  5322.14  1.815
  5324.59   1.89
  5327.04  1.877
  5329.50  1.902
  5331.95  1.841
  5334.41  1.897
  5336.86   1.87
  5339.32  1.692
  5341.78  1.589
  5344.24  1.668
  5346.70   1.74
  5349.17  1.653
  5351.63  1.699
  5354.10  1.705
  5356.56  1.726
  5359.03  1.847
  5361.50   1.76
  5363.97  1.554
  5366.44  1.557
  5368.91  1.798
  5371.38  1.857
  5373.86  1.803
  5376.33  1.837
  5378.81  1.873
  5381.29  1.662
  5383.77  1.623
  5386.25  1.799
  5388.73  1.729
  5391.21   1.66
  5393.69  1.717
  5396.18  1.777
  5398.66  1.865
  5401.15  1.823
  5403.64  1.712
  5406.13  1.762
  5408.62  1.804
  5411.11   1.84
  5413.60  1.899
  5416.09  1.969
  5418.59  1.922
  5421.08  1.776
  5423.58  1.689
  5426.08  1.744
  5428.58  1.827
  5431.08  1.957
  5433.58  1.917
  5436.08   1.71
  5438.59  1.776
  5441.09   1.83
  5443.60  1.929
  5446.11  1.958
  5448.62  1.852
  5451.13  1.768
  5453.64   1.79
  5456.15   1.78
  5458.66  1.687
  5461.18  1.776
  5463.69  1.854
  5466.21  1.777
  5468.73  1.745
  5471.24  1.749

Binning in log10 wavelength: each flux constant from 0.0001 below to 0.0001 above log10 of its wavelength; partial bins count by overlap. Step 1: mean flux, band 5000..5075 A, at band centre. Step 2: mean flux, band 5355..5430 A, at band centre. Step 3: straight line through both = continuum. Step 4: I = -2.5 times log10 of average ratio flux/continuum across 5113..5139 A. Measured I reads 0.20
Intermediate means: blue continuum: 2.49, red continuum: 1.77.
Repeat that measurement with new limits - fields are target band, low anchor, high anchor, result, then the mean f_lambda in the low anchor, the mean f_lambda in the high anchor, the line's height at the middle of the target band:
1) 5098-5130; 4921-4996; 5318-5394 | 0.04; 2.13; 1.75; 1.98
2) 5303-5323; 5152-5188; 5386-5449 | 0.07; 1.85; 1.82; 1.83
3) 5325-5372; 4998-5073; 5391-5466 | 0.12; 2.51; 1.81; 1.95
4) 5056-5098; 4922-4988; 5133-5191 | -0.09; 2.1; 1.85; 1.95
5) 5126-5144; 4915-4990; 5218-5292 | -0.04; 2.11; 1.76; 1.9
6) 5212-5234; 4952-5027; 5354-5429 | 0.17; 2.42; 1.77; 2.04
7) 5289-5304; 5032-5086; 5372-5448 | 0.09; 2.27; 1.81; 1.96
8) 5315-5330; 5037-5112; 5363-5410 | 0.01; 2.14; 1.75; 1.83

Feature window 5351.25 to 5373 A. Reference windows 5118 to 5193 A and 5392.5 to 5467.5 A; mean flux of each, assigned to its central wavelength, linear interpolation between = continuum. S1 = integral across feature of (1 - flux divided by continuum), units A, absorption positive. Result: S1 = 1.2 A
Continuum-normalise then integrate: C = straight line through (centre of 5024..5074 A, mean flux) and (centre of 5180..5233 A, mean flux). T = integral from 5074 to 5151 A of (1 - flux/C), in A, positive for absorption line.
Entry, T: 7.3 A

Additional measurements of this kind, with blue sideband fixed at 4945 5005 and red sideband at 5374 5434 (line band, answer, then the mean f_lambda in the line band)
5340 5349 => 0.93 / 1.66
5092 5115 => 1.92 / 1.93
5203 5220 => 1.49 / 1.82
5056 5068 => -0.52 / 2.24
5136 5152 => 1.59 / 1.86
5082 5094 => -0.01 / 2.12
